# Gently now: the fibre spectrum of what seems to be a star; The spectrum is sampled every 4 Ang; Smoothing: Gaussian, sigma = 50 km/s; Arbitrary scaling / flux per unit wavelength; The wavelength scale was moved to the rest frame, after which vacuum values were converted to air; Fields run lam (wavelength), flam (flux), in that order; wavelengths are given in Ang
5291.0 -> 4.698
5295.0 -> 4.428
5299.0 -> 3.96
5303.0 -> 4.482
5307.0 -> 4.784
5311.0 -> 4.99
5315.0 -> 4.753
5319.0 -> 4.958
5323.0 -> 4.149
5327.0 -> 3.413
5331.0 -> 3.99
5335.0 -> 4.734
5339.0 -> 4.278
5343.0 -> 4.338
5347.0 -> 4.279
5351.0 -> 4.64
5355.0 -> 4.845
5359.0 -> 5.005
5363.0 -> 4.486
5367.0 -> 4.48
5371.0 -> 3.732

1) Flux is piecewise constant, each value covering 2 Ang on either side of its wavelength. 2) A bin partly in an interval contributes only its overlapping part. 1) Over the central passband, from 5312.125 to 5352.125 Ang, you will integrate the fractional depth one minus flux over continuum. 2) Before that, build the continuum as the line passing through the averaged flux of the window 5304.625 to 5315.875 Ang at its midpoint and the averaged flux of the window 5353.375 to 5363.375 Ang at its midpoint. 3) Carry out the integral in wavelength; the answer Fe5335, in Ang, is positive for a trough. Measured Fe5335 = 3.9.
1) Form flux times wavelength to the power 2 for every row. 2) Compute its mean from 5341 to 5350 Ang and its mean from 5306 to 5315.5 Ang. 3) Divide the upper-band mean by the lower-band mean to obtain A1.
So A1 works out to 0.9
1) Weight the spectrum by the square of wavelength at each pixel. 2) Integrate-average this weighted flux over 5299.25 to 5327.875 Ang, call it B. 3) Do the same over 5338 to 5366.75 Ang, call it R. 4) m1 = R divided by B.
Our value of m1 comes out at 1.0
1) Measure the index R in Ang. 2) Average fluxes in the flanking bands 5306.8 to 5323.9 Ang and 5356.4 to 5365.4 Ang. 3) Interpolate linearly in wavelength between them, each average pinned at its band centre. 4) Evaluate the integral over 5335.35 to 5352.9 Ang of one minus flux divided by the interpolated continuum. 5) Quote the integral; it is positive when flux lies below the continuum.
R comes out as 1.2 Ang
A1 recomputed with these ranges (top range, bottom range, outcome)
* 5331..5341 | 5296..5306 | 1.04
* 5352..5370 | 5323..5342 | 1.14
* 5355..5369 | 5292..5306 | 1.10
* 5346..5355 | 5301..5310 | 0.99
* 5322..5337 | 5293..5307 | 0.94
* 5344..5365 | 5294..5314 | 1.04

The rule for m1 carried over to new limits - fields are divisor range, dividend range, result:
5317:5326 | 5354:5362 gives 1.12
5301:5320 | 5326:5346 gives 0.88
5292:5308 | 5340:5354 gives 1.03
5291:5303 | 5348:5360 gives 1.13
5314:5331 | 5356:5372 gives 1.07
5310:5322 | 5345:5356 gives 0.96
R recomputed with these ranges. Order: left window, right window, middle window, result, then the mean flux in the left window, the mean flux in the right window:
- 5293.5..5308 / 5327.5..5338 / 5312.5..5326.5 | -0.7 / 4.39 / 4.22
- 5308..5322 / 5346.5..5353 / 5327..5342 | 1.4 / 4.84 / 4.5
